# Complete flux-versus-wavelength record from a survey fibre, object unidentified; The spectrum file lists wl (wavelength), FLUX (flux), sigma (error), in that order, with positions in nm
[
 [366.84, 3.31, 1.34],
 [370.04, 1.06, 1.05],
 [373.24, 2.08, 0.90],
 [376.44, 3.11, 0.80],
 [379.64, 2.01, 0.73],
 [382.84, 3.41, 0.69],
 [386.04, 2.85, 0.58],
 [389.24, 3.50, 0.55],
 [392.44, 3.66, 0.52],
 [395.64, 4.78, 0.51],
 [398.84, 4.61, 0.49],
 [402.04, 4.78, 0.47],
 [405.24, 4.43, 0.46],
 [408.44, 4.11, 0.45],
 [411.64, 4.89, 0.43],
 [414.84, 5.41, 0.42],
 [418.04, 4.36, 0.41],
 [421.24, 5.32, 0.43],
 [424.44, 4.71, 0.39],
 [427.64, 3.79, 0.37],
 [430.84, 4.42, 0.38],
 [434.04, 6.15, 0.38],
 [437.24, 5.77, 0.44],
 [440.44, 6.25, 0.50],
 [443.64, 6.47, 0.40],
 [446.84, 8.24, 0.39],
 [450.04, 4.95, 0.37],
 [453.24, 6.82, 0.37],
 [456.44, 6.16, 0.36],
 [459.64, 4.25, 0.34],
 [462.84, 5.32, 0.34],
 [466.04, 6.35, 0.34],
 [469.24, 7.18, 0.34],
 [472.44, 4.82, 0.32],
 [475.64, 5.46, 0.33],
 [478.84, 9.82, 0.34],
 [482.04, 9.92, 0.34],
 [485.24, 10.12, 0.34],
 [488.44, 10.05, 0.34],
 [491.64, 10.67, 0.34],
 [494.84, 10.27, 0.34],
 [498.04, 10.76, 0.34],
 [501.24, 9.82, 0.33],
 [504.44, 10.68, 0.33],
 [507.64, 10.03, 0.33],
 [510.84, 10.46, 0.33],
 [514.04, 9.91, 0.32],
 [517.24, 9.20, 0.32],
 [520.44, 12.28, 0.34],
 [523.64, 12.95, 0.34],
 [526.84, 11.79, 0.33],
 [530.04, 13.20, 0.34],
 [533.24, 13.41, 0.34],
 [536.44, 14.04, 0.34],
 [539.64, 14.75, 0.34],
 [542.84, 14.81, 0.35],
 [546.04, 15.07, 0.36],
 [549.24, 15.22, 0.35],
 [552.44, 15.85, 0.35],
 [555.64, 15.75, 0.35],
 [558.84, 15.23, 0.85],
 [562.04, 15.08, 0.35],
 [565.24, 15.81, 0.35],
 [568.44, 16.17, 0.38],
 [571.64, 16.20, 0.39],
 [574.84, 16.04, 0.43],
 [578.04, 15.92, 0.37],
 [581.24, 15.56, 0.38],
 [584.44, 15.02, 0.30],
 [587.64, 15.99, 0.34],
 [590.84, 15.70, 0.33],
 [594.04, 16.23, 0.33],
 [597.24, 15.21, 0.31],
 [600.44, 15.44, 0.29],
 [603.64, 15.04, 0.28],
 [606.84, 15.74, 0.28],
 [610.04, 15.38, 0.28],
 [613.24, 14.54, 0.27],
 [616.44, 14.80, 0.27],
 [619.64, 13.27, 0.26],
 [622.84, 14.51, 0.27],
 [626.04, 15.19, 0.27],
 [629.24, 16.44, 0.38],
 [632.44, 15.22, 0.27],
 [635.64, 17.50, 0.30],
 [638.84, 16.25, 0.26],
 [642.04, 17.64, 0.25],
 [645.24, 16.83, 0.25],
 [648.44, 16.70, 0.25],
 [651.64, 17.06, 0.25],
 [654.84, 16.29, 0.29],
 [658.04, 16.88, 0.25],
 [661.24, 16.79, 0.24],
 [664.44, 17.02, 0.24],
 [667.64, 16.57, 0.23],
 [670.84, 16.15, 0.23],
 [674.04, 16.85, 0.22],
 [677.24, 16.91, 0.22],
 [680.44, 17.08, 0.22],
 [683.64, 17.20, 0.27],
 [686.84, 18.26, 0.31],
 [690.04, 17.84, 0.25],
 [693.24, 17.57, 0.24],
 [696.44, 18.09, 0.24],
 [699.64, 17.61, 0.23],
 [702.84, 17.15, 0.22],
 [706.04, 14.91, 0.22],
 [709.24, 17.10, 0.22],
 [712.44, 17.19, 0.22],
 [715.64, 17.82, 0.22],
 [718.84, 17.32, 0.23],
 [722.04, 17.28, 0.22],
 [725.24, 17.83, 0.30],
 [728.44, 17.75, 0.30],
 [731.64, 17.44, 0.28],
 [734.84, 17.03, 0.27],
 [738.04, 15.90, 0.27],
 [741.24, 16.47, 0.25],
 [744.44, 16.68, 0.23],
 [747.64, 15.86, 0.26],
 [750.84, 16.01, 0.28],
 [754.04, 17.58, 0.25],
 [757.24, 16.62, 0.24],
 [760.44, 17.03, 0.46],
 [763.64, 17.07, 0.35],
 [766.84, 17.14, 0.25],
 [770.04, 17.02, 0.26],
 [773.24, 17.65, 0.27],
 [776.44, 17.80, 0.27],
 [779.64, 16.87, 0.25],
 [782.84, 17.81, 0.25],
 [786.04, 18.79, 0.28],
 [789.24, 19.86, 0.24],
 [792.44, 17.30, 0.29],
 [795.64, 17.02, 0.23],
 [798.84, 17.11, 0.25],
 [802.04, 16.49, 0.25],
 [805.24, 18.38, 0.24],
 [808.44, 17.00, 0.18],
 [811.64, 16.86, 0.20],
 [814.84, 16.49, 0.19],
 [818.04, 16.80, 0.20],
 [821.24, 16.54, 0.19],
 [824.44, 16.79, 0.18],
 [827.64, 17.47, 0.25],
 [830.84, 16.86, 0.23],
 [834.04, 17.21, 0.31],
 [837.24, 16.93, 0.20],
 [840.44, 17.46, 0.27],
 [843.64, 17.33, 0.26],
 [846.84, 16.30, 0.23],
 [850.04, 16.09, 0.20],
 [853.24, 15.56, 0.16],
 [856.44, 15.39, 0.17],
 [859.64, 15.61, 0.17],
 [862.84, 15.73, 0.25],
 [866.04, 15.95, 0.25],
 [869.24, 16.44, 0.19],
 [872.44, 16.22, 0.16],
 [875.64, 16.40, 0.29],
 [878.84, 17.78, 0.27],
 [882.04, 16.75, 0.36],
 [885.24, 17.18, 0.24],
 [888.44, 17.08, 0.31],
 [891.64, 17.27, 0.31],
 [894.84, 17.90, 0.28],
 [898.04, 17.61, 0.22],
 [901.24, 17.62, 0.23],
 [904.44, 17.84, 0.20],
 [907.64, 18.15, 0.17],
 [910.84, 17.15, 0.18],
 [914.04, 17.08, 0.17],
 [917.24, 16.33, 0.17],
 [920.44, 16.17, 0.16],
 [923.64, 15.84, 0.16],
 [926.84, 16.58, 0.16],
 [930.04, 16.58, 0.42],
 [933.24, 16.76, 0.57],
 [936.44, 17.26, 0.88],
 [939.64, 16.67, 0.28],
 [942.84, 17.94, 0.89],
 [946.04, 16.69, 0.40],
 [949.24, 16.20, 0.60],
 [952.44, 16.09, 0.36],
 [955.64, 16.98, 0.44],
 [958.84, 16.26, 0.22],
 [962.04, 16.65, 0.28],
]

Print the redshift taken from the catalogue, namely 0.198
